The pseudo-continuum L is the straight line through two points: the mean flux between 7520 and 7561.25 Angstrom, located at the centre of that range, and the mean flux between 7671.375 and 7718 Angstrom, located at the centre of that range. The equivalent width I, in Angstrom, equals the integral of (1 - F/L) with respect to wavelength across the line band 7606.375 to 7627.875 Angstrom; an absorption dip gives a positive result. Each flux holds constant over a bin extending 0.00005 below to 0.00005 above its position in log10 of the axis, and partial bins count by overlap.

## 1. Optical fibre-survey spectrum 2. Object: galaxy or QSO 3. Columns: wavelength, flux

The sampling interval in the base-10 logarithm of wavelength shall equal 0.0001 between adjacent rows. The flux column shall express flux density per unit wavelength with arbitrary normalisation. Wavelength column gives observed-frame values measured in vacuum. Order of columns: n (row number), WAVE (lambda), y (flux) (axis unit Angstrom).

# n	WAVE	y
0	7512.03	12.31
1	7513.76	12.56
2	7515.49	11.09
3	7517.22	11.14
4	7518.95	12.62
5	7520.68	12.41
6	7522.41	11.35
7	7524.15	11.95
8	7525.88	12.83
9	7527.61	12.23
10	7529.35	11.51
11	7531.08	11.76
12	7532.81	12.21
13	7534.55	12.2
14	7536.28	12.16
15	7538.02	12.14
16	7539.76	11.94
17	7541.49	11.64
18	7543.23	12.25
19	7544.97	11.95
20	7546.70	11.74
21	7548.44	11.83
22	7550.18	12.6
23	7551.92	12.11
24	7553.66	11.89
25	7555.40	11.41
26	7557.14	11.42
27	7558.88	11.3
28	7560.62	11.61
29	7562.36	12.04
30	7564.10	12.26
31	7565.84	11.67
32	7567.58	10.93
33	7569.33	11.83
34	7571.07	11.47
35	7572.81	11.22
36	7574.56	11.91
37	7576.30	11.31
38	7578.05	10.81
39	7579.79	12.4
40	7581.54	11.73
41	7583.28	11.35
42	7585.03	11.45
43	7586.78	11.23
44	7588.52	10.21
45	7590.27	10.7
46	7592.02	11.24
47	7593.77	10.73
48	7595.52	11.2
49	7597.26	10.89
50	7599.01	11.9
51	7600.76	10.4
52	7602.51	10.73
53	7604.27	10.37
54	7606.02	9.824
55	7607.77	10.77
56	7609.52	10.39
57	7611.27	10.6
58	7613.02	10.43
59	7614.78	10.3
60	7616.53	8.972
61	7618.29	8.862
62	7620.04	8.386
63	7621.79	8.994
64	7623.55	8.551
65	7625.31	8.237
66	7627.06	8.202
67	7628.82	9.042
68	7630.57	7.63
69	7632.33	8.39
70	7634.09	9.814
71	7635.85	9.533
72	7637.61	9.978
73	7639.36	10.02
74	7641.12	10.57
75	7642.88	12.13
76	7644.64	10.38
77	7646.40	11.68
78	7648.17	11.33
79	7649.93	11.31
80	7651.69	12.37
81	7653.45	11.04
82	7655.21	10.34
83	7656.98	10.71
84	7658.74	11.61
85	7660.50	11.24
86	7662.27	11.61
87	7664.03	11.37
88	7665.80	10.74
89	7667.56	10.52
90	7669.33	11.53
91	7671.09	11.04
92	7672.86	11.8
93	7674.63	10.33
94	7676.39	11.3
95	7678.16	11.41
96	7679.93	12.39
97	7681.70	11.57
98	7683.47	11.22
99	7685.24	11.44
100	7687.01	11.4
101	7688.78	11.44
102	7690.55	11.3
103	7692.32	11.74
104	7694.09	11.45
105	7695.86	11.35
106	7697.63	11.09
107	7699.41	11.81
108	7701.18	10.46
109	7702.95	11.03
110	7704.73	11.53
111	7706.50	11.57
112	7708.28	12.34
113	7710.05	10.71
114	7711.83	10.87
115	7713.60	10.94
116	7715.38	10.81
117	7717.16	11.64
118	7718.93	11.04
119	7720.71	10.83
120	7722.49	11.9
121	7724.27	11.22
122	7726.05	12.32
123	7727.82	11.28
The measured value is 4.1 Angstrom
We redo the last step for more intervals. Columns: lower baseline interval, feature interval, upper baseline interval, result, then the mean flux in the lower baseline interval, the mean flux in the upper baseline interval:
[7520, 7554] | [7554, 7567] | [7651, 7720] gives 0.27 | 12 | 11.3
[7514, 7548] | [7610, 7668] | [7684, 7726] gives 7.07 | 12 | 11.3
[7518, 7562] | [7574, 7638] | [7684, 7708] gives 8.34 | 12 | 11.4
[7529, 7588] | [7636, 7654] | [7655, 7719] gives 0.64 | 11.7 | 11.3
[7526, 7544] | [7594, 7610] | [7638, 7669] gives 1.09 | 12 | 11.1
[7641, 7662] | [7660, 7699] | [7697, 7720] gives -0.35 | 11.3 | 11.2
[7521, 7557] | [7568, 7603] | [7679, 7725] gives 1.67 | 12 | 11.3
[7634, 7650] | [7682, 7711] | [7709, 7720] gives -1.14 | 10.7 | 11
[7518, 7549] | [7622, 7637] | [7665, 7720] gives 3.71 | 12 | 11.3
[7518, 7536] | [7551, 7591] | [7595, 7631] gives -2.16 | 12.1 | 9.76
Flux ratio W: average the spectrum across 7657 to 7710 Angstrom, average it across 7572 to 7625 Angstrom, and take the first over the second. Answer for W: 1.07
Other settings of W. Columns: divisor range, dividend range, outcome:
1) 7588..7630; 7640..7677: 1.12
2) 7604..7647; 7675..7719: 1.17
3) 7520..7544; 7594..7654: 0.84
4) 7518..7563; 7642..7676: 0.94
